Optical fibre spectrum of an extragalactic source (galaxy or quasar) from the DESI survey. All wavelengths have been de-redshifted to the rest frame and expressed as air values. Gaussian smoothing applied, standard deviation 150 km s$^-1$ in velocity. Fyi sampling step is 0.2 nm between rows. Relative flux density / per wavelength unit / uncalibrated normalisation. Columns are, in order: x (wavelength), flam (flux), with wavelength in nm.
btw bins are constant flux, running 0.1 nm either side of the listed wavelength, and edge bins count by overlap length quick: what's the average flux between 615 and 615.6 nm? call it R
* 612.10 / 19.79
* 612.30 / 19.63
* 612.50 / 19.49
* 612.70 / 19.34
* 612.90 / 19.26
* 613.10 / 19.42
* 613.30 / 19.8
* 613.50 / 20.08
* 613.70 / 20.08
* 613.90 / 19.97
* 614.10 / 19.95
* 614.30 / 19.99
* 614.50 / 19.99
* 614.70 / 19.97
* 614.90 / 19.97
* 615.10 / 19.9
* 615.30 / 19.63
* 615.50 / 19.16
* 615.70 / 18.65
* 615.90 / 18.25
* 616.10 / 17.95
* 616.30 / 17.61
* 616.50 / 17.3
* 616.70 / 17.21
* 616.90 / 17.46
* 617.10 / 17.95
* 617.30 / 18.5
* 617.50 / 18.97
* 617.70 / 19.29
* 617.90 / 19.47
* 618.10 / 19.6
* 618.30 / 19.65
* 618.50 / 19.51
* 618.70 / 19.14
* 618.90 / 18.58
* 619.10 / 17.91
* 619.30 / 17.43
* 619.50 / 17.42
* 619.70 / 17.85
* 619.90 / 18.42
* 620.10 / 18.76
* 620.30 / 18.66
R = 19.6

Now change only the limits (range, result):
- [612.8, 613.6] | 19.6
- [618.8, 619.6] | 17.8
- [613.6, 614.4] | 20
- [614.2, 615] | 20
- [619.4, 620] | 17.9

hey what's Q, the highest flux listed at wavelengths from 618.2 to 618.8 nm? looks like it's 19.65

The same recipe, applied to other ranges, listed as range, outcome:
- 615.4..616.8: 19.16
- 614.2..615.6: 19.99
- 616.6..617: 17.46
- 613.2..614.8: 20.08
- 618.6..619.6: 19.14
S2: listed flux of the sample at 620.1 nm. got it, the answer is 18.76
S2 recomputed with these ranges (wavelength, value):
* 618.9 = 18.58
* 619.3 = 17.43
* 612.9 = 19.26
